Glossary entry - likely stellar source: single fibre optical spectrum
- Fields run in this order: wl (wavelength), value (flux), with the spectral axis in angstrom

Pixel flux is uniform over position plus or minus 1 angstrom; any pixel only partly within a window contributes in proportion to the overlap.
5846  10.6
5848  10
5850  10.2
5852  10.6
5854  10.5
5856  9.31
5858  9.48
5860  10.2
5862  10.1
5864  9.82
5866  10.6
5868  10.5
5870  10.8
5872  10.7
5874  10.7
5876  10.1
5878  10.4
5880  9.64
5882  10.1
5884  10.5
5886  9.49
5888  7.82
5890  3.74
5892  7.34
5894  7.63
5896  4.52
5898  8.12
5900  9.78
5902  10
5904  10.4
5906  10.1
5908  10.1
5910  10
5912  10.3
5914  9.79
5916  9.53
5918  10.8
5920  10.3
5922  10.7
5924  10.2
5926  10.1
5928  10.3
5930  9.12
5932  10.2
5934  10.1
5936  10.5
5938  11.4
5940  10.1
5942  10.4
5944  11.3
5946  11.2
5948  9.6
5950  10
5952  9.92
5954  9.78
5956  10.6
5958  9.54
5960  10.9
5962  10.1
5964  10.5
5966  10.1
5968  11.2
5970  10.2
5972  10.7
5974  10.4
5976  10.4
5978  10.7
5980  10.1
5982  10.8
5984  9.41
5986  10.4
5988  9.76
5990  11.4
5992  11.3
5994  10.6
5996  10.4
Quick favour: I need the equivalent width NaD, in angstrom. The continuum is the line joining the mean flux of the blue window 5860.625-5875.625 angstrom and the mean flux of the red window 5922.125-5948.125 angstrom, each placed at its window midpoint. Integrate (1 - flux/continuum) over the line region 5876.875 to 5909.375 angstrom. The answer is 5.2 angstrom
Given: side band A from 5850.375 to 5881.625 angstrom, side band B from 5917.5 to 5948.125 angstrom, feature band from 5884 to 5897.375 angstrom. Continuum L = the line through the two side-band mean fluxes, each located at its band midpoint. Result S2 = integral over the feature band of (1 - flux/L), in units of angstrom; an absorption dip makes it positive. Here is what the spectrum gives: 4.18 angstrom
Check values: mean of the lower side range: 10.2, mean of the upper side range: 10.4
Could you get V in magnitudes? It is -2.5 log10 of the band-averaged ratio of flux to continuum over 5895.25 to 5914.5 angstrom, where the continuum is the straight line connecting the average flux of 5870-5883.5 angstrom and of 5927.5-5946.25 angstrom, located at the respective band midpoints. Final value 0.11 mag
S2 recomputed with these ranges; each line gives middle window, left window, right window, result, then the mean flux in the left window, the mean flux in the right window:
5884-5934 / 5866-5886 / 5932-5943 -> 5.72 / 10.3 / 10.5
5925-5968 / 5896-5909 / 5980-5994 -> -1.54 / 9.35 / 10.5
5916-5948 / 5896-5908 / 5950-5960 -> -2.21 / 9.28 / 10.1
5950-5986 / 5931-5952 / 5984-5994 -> 0.73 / 10.5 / 10.6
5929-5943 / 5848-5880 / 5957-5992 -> 0.13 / 10.2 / 10.4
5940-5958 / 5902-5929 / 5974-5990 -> -0.07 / 10.2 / 10.3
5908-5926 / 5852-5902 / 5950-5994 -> -0.81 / 9.29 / 10.4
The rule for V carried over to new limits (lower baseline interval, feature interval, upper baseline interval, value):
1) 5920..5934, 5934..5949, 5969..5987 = -0.04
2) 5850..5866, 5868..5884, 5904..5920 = -0.03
